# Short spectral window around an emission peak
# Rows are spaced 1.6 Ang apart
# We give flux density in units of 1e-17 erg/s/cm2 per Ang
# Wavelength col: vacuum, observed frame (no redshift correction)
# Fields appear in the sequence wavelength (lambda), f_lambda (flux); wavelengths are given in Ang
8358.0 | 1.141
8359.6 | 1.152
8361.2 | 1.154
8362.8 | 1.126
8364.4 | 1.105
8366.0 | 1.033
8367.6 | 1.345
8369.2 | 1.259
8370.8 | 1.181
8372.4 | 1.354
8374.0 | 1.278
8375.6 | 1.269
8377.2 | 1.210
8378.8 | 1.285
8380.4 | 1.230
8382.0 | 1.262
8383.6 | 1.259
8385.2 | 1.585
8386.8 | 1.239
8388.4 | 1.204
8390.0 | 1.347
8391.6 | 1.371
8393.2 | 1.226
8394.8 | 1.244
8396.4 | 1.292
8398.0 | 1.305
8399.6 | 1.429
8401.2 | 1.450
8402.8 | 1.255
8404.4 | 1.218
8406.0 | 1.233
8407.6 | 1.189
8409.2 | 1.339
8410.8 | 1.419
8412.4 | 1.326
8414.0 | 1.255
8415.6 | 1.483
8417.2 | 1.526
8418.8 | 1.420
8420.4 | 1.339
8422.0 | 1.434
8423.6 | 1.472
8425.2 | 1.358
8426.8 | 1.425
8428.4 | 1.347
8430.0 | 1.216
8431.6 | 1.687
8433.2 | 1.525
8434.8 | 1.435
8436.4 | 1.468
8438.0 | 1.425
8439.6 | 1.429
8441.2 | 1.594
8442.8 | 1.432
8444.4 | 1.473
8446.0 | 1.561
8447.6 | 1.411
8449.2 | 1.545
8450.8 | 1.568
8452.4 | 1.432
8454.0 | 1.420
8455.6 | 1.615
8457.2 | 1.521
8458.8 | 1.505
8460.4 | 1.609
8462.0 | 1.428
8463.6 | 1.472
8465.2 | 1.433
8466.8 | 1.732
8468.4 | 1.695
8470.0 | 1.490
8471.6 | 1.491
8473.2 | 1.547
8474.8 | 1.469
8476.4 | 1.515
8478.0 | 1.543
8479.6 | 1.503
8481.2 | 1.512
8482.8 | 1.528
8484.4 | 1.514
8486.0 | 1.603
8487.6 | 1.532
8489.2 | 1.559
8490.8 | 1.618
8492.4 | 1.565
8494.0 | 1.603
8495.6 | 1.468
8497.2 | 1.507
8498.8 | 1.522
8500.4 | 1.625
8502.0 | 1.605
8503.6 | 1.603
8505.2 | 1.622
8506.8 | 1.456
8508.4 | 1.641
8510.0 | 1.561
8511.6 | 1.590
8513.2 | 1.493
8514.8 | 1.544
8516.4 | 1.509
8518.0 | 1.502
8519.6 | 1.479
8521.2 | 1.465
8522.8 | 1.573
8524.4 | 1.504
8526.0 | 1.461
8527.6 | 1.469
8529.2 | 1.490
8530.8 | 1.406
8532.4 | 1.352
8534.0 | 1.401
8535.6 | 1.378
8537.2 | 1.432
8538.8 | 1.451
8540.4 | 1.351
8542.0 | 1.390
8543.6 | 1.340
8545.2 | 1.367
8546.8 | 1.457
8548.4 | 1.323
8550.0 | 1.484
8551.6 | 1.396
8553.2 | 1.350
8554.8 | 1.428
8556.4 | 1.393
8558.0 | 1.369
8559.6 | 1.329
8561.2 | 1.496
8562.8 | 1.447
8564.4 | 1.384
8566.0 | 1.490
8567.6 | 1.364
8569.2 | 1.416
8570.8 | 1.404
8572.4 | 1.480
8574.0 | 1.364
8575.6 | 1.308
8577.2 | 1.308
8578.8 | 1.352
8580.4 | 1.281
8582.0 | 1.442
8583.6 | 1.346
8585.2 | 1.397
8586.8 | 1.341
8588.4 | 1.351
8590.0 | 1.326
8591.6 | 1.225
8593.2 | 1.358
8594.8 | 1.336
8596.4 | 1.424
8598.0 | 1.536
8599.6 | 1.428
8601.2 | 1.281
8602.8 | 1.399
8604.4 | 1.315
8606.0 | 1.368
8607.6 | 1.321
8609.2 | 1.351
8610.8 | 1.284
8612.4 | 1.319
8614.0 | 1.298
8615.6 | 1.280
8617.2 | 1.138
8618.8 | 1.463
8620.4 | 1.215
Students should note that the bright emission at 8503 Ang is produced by Mg II 2798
